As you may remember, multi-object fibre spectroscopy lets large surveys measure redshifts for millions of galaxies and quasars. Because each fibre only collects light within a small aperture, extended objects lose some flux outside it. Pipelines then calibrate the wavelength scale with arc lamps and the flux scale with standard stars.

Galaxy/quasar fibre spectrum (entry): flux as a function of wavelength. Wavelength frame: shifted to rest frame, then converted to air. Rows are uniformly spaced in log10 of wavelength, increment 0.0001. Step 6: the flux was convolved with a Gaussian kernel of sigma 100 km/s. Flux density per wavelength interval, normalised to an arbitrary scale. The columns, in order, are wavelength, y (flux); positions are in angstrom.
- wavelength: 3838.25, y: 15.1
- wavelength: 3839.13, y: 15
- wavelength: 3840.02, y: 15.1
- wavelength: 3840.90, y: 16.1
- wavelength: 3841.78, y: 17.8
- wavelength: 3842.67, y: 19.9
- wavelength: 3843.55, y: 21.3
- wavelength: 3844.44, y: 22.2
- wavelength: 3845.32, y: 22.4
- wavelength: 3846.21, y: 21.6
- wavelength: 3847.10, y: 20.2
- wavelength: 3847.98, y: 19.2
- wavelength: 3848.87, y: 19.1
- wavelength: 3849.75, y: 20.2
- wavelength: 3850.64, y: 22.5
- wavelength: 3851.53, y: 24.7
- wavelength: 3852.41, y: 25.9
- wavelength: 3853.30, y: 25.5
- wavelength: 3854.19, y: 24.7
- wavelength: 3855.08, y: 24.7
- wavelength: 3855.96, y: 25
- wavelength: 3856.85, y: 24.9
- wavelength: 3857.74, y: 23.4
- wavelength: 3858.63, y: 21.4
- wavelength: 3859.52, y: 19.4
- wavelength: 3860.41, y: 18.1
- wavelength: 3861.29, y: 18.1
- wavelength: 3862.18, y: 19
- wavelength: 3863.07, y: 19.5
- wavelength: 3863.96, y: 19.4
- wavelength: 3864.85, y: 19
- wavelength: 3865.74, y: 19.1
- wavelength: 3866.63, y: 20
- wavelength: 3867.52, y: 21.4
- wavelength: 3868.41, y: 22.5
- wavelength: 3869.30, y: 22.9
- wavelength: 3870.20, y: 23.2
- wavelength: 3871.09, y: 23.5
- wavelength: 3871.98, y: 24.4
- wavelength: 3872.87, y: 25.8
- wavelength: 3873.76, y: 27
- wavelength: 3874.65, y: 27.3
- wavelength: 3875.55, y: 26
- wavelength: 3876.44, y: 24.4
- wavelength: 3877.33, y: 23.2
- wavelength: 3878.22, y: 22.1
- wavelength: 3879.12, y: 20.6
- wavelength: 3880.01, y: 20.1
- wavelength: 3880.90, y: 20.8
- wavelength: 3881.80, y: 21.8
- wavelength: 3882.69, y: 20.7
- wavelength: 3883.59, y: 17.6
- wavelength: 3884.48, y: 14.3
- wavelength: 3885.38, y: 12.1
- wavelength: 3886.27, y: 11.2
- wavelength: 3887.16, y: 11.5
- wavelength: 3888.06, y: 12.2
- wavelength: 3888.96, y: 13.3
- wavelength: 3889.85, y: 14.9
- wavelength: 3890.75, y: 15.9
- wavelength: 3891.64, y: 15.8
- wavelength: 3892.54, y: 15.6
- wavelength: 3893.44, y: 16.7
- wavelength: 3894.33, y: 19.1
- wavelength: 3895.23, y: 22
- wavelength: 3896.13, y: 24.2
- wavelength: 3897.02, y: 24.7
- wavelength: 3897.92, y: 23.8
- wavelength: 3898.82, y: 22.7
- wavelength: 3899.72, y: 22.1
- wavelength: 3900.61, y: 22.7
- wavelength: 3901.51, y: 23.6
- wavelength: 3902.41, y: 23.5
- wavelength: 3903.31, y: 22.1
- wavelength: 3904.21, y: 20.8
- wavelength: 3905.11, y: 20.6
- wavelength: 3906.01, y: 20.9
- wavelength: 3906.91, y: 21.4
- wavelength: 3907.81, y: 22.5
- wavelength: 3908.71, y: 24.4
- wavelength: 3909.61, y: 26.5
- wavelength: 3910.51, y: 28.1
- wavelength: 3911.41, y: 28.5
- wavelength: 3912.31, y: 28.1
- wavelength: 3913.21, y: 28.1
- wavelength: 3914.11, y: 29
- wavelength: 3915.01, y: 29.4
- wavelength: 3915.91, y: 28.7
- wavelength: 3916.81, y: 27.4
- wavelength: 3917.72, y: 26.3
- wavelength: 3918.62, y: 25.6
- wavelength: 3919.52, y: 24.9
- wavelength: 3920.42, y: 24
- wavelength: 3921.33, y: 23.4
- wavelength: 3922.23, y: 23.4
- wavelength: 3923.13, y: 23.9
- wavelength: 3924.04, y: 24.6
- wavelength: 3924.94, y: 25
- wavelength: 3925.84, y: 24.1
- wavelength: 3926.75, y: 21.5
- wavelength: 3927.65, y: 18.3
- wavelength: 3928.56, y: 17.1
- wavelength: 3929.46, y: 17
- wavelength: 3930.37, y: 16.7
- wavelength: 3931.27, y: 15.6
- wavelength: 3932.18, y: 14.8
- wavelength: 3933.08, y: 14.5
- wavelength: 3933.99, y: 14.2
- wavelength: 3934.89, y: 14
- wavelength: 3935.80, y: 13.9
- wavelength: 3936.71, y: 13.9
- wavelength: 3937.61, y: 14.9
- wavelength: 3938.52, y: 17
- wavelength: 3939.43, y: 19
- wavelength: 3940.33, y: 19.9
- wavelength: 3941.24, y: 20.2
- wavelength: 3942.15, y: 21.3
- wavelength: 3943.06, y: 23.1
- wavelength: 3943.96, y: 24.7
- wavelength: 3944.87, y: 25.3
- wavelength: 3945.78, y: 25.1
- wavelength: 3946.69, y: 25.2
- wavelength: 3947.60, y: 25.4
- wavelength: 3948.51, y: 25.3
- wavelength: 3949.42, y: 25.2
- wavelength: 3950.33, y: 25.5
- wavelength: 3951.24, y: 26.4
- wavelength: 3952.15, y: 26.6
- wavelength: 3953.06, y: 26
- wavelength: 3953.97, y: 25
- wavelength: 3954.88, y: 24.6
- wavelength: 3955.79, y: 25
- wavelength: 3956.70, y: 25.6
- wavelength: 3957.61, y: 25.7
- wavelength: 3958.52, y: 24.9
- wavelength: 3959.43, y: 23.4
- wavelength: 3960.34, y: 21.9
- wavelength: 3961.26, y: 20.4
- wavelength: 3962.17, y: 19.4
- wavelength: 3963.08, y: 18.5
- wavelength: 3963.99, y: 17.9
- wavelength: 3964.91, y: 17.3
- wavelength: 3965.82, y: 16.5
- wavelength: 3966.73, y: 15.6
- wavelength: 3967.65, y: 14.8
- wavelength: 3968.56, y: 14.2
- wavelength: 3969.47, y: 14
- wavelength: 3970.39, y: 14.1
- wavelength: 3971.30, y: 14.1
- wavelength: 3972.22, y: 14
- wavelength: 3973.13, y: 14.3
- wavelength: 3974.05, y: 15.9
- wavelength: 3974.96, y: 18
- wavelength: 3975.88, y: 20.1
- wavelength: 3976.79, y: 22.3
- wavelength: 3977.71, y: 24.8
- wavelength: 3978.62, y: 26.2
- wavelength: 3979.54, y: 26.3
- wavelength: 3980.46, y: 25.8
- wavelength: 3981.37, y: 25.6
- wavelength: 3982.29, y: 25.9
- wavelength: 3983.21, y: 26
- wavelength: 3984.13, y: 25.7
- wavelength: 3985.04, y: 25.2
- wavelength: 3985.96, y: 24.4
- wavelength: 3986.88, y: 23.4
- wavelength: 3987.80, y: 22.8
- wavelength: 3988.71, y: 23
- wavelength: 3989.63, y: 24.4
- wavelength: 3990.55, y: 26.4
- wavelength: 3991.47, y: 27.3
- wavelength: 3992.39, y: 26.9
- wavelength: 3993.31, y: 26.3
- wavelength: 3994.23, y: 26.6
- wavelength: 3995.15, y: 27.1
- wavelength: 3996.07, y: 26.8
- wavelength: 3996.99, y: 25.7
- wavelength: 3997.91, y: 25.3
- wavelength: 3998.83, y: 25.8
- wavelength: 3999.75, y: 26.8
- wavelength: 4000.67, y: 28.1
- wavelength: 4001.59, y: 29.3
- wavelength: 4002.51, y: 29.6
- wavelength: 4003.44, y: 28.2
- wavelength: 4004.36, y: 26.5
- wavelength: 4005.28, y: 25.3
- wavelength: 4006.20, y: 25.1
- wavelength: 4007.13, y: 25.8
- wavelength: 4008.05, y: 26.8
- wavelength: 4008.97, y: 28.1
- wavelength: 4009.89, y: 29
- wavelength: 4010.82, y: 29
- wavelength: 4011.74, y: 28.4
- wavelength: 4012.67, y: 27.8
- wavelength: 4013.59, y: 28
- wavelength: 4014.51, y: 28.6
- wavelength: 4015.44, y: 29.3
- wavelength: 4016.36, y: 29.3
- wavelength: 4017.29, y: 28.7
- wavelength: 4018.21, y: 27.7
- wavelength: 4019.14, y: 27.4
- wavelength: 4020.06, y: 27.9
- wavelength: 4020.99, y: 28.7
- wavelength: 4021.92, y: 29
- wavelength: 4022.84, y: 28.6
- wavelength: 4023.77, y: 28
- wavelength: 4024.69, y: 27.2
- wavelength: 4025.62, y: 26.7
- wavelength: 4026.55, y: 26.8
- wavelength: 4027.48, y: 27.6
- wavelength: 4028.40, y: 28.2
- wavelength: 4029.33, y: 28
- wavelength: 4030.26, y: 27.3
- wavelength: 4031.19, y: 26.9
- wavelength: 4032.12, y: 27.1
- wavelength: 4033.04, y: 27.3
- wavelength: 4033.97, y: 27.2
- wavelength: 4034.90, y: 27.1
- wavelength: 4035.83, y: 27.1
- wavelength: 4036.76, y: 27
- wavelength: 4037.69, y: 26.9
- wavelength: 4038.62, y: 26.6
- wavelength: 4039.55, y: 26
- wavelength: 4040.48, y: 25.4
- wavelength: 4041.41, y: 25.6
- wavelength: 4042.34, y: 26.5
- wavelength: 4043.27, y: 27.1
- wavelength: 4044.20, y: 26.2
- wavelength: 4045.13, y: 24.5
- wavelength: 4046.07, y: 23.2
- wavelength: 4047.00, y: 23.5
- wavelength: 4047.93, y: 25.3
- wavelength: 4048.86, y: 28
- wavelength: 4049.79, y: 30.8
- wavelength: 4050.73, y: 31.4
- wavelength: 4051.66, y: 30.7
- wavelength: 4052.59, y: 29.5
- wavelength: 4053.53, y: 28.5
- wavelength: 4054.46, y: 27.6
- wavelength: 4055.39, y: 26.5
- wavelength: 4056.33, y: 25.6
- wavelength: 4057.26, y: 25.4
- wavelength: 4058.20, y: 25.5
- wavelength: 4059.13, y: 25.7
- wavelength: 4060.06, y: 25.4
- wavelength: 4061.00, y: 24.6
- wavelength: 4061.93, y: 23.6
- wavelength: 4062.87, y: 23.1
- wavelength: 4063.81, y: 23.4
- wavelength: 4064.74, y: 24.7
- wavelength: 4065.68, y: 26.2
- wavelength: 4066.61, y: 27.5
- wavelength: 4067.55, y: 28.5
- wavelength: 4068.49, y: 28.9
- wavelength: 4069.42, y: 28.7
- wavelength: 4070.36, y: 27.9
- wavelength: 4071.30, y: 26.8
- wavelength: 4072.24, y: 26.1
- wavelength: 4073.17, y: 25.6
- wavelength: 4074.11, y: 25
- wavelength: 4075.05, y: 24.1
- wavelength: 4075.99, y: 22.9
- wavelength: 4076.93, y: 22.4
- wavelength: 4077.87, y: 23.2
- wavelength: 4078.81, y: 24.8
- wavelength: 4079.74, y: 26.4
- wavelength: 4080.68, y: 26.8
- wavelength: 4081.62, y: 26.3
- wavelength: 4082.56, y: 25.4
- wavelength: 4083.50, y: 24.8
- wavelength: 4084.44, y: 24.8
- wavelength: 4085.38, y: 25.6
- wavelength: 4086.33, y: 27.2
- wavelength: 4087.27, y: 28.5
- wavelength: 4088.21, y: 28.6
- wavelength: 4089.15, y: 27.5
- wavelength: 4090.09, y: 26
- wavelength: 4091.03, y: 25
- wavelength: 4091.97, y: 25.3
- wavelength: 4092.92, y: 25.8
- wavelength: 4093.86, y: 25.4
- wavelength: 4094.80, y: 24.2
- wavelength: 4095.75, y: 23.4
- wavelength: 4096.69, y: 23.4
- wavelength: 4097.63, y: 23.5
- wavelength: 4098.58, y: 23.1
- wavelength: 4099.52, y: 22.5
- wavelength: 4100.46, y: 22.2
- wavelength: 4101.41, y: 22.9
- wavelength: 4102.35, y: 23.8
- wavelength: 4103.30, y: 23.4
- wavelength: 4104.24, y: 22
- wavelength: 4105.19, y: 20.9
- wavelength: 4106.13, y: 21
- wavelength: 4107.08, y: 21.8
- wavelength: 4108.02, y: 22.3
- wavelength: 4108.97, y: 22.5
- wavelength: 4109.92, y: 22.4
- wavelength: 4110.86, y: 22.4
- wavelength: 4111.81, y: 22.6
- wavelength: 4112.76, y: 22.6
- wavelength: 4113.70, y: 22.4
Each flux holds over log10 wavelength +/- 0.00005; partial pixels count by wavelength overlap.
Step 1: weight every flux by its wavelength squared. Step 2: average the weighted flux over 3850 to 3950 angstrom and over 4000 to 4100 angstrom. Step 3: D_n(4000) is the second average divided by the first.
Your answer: 1.3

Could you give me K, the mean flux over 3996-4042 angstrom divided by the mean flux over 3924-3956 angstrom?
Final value 1.3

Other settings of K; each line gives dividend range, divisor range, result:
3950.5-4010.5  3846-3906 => 1.12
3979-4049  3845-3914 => 1.25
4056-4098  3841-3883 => 1.16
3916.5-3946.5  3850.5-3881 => 0.91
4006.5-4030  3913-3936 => 1.29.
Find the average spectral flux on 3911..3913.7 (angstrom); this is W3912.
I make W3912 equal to 28.3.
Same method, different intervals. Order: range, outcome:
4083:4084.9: 24.8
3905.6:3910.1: 23.2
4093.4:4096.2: 24.3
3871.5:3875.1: 26.1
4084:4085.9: 25.1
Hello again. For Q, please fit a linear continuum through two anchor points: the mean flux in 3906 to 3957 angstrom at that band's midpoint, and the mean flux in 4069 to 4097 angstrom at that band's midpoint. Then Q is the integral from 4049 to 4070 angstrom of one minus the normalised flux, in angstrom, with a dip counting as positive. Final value -1.48 angstrom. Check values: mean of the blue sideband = 22.7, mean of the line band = 26.9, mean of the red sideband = 25.6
